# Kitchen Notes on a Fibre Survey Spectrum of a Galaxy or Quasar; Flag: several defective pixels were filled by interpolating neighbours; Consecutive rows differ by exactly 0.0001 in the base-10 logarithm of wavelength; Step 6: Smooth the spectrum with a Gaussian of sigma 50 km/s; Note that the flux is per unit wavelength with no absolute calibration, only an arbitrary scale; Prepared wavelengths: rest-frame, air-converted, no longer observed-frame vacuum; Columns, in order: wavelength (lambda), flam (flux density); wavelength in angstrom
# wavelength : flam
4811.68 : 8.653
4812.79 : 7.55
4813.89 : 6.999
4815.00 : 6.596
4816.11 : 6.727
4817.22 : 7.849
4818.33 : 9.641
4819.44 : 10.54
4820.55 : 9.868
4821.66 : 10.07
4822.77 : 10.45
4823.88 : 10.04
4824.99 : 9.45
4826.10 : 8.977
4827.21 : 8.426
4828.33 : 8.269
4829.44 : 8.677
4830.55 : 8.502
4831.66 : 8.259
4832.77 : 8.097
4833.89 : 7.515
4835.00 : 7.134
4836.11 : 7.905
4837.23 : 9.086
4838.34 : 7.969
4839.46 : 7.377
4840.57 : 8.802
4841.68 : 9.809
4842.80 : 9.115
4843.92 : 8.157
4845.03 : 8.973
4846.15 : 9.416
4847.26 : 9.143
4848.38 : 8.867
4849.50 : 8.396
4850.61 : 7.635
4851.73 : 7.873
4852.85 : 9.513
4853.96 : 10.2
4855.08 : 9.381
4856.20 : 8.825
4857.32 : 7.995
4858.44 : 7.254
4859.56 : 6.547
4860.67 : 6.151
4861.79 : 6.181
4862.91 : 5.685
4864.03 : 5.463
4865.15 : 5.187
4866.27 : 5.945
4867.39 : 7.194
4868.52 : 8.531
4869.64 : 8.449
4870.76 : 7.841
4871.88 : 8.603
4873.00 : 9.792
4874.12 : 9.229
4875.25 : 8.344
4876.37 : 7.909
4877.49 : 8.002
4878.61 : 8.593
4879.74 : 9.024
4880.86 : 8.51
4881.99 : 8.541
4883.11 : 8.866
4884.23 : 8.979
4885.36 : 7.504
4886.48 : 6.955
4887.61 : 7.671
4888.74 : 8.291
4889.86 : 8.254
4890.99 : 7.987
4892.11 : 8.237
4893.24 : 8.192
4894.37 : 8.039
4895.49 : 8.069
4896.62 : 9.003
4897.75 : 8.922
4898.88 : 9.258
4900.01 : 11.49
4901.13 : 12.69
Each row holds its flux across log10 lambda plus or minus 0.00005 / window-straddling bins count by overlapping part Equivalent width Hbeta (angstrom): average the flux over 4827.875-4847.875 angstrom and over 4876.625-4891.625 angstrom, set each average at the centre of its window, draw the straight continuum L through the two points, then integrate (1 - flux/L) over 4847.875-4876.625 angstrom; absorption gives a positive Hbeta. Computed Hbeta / 1.9 angstrom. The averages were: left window 8.46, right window 8.24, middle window 7.8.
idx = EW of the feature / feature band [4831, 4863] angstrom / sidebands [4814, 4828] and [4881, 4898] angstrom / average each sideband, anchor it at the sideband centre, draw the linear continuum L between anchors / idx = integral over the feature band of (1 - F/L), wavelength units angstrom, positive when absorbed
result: 1.7 angstrom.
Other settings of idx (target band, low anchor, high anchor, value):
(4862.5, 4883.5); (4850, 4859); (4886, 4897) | 1.1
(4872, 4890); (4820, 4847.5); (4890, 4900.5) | 0.7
